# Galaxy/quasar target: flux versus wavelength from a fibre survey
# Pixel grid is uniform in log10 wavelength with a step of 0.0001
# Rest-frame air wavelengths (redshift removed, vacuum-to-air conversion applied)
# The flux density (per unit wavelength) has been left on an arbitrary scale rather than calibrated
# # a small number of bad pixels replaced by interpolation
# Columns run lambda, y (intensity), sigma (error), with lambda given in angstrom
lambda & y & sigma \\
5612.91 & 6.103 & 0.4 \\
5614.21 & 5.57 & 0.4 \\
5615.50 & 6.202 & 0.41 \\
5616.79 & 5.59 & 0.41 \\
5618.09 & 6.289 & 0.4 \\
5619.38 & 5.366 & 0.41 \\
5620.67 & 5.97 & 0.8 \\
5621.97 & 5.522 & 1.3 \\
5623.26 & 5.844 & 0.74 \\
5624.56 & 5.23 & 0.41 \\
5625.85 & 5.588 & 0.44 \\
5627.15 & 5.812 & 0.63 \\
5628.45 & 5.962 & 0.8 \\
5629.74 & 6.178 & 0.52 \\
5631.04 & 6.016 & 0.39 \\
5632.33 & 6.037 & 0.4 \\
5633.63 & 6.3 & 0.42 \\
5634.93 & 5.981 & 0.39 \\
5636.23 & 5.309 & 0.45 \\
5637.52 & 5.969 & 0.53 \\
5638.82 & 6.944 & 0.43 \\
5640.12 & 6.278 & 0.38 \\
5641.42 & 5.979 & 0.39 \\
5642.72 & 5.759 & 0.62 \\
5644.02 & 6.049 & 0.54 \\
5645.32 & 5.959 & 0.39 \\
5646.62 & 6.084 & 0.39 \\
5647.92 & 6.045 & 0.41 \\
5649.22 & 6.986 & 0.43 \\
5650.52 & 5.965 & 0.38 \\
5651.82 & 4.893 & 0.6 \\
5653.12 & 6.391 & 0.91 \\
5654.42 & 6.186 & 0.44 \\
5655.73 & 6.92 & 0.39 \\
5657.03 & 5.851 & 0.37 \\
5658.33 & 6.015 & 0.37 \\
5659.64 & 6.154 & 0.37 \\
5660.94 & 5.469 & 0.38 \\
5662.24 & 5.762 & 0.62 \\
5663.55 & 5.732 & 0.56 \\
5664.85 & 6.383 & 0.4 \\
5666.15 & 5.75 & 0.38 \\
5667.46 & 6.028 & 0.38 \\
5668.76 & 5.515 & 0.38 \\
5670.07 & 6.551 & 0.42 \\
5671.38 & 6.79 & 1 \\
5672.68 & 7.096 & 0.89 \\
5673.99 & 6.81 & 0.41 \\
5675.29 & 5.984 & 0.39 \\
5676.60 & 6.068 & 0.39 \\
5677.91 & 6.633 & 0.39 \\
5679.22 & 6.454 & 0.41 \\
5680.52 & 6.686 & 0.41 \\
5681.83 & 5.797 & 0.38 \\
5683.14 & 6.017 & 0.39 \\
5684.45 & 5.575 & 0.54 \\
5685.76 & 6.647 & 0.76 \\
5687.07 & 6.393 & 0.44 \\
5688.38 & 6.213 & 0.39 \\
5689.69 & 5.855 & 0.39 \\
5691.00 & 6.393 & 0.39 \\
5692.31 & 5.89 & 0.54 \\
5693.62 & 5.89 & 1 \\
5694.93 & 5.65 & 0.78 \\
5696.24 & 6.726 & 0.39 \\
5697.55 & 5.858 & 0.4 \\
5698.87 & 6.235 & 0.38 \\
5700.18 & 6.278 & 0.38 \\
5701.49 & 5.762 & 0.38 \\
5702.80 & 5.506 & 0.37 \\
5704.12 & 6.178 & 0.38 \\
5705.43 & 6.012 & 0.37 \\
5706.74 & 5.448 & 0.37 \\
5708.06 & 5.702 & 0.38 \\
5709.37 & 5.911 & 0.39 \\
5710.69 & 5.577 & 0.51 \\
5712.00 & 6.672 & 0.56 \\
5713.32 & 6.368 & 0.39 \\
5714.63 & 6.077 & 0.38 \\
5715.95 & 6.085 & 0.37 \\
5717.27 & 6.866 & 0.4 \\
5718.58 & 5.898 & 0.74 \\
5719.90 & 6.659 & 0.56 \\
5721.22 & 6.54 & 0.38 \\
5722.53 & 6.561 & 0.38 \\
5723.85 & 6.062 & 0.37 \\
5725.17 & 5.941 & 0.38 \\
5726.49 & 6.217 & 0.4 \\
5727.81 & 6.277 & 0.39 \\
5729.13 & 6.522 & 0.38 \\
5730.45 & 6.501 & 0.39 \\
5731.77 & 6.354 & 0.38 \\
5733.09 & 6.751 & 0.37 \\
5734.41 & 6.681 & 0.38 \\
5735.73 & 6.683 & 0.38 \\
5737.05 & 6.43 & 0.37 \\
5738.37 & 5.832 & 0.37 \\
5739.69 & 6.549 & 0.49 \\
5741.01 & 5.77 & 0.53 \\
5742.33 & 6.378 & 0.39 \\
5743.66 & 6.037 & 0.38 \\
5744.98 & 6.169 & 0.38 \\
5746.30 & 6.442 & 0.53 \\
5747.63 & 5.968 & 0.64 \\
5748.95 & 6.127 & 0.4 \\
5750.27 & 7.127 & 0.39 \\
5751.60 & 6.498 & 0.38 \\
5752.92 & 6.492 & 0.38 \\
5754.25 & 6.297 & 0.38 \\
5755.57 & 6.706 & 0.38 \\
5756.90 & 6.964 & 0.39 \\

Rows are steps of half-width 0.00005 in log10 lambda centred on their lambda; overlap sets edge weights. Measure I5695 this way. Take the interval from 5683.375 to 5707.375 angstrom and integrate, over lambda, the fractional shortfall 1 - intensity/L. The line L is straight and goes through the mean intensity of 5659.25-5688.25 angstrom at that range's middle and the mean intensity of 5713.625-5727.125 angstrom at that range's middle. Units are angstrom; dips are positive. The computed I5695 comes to 0.8 angstrom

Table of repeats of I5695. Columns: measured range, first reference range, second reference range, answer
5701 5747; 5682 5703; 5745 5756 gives 0.39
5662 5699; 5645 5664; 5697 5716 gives -1.15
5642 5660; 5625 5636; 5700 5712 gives -0.52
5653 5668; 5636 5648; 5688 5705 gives 0.03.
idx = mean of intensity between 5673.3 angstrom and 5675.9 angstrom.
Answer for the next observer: 6.42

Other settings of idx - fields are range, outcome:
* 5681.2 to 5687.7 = 6.08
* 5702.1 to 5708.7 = 5.77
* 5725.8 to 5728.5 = 6.24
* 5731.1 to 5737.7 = 6.58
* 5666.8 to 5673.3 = 6.39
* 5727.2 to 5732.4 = 6.41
